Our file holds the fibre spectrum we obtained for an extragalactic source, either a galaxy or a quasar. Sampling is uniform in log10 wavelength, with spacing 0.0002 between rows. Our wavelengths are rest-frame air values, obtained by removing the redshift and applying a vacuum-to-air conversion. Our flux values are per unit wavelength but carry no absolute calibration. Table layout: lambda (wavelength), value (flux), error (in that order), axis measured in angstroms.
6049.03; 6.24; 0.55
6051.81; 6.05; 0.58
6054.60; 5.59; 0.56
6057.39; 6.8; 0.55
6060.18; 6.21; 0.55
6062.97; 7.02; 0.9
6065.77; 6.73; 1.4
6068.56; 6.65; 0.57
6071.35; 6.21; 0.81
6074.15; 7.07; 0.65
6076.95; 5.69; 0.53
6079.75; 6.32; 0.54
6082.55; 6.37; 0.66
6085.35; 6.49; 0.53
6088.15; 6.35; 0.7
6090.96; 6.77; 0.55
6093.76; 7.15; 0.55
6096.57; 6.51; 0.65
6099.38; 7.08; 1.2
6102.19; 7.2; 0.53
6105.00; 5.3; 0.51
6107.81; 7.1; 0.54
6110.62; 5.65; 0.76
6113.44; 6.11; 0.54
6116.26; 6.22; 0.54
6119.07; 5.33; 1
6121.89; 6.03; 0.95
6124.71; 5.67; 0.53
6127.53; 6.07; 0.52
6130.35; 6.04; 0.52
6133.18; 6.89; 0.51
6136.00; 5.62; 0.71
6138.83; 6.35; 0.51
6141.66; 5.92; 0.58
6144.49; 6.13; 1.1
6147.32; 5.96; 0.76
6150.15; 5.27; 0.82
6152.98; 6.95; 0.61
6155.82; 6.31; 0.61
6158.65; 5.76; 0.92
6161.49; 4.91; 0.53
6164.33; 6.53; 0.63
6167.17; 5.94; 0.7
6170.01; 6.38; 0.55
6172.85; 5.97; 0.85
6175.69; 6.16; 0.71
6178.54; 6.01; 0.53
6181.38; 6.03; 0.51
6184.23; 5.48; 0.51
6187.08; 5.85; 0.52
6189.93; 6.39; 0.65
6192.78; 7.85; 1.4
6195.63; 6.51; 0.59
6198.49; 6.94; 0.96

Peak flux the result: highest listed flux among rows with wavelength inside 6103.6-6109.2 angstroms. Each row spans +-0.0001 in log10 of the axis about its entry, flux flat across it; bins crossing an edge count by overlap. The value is 7.1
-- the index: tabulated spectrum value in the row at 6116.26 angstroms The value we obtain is 6.22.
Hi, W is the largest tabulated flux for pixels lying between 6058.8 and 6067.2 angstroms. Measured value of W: 7.02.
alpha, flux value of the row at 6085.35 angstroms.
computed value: 6.49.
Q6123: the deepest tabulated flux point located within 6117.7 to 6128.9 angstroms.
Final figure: 5.33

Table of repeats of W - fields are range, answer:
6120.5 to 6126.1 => 6.03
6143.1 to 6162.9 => 6.95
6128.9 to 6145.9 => 6.89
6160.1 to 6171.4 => 6.53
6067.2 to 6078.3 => 7.07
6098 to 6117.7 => 7.2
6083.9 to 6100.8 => 7.15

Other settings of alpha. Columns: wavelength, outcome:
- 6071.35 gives 6.21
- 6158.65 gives 5.76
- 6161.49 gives 4.91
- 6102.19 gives 7.2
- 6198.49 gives 6.94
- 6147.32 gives 5.96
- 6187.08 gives 5.85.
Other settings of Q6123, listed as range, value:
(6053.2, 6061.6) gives 5.59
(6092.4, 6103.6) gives 6.51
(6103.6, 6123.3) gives 5.3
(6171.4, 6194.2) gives 5.48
